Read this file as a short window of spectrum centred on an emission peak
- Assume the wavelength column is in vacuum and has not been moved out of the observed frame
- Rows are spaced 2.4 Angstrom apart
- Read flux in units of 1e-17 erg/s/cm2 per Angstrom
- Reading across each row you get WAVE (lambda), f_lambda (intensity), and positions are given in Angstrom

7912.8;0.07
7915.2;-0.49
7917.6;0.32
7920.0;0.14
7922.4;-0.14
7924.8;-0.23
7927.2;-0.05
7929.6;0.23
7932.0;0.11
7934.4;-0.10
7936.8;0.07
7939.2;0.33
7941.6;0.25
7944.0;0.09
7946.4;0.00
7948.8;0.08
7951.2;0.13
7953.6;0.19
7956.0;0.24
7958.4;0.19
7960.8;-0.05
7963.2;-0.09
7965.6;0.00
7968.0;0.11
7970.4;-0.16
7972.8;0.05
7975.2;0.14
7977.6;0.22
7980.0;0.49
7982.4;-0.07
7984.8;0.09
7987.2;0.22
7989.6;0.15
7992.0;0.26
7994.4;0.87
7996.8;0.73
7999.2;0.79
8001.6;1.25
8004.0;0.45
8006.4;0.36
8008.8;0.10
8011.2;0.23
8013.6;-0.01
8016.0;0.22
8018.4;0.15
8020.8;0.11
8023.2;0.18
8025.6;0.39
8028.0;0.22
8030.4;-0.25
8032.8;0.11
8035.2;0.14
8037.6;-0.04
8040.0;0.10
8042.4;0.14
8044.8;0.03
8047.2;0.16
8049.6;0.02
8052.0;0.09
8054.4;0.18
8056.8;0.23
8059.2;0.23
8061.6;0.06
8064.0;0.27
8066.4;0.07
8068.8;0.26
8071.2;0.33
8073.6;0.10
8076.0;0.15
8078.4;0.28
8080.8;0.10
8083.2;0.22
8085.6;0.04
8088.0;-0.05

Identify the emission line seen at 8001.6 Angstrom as [O II] 3727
